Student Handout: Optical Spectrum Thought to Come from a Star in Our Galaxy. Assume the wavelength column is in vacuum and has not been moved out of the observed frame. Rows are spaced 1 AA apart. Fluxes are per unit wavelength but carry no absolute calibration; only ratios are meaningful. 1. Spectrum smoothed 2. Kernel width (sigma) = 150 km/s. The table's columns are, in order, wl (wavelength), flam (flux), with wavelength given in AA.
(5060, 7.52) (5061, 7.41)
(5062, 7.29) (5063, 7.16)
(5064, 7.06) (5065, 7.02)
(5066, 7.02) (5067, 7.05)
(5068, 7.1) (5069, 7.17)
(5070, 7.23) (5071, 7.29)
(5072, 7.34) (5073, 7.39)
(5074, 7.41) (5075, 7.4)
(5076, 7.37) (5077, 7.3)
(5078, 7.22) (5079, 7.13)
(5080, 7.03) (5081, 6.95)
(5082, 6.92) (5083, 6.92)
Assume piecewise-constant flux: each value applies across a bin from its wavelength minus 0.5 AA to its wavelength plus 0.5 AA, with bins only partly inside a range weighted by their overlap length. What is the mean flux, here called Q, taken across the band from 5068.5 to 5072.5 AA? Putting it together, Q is 7.26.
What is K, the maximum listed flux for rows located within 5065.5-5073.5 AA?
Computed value 7.39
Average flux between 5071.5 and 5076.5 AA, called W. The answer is 7.38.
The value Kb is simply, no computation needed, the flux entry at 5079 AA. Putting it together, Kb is 7.13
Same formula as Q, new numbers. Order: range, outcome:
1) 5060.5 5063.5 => 7.29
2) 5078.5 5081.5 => 7.04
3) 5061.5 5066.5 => 7.11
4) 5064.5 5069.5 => 7.07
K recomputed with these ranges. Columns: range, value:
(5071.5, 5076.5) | 7.41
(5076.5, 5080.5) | 7.3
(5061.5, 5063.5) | 7.29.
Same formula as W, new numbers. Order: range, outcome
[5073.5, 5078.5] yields 7.34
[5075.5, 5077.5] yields 7.33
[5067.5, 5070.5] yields 7.17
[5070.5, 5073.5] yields 7.34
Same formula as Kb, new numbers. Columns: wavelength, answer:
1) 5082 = 6.92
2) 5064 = 7.06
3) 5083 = 6.92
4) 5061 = 7.41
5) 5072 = 7.34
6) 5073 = 7.39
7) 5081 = 6.95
